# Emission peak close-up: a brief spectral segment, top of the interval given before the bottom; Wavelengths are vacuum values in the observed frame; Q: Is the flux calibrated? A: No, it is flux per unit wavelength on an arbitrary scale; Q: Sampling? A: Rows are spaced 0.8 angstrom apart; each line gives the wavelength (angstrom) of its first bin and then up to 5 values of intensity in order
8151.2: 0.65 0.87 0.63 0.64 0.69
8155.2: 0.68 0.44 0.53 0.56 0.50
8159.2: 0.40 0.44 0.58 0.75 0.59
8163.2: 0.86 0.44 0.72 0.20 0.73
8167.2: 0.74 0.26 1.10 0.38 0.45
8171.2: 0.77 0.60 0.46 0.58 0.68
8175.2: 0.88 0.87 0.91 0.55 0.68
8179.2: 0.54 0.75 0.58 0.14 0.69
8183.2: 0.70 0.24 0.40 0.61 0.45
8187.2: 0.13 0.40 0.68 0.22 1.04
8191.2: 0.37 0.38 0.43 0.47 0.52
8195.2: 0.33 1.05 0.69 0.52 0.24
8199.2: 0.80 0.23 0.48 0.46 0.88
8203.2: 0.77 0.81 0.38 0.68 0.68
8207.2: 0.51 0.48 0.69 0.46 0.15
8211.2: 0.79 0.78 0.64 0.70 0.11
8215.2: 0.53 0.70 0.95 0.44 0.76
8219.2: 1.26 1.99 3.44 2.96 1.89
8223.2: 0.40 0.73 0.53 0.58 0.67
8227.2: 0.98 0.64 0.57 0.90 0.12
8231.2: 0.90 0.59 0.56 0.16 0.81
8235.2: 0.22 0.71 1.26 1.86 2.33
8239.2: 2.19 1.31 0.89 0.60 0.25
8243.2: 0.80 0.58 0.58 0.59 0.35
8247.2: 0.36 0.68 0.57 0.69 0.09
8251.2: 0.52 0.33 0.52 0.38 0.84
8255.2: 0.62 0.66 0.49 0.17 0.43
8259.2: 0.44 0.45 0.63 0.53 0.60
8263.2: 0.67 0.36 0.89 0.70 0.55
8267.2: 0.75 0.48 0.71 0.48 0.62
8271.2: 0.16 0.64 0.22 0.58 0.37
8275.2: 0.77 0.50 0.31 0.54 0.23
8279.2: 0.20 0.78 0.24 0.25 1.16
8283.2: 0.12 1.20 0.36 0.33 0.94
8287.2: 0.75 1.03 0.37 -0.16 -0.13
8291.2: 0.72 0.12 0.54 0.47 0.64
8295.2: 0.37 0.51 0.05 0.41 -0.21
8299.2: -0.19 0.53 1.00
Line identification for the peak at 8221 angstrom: [S II] 6716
